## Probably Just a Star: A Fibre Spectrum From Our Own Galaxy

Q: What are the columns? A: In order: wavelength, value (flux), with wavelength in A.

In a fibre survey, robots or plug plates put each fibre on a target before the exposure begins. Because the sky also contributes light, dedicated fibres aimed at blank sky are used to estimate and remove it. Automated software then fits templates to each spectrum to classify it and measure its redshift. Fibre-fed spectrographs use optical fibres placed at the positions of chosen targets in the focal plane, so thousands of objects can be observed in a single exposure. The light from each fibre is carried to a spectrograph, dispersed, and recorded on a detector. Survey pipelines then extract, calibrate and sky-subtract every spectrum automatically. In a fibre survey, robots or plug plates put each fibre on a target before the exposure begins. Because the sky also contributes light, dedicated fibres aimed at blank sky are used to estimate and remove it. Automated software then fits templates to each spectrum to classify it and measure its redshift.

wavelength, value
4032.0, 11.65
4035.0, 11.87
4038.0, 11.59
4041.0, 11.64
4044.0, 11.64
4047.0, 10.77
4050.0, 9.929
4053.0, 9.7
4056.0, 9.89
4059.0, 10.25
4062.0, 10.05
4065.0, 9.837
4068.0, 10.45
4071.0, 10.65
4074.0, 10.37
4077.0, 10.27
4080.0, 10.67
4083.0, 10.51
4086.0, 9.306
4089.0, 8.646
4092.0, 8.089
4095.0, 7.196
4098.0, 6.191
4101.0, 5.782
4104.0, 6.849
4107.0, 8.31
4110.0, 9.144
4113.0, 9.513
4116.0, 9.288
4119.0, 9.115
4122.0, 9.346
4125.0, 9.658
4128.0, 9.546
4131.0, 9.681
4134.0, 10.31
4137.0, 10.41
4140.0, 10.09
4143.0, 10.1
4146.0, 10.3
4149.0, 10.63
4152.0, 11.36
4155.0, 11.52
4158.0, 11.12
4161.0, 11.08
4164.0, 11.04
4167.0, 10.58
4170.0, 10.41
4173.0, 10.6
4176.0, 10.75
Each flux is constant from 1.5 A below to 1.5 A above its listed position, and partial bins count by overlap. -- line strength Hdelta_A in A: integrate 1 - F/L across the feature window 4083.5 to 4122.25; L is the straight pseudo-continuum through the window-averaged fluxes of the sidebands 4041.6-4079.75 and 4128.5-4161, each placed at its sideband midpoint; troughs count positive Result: 8.2 A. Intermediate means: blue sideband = 10.4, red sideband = 10.5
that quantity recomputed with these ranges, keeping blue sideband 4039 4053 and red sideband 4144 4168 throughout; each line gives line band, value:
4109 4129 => 2.8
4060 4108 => 8.5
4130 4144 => 1.0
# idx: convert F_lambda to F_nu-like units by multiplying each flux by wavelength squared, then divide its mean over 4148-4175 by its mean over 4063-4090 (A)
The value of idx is 1.13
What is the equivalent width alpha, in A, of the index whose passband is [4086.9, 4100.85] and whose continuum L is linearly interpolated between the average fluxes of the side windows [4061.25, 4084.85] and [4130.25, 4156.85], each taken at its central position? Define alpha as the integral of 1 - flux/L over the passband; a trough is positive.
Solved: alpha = 4.0 A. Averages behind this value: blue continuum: 10.3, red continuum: 10.5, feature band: 7.44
